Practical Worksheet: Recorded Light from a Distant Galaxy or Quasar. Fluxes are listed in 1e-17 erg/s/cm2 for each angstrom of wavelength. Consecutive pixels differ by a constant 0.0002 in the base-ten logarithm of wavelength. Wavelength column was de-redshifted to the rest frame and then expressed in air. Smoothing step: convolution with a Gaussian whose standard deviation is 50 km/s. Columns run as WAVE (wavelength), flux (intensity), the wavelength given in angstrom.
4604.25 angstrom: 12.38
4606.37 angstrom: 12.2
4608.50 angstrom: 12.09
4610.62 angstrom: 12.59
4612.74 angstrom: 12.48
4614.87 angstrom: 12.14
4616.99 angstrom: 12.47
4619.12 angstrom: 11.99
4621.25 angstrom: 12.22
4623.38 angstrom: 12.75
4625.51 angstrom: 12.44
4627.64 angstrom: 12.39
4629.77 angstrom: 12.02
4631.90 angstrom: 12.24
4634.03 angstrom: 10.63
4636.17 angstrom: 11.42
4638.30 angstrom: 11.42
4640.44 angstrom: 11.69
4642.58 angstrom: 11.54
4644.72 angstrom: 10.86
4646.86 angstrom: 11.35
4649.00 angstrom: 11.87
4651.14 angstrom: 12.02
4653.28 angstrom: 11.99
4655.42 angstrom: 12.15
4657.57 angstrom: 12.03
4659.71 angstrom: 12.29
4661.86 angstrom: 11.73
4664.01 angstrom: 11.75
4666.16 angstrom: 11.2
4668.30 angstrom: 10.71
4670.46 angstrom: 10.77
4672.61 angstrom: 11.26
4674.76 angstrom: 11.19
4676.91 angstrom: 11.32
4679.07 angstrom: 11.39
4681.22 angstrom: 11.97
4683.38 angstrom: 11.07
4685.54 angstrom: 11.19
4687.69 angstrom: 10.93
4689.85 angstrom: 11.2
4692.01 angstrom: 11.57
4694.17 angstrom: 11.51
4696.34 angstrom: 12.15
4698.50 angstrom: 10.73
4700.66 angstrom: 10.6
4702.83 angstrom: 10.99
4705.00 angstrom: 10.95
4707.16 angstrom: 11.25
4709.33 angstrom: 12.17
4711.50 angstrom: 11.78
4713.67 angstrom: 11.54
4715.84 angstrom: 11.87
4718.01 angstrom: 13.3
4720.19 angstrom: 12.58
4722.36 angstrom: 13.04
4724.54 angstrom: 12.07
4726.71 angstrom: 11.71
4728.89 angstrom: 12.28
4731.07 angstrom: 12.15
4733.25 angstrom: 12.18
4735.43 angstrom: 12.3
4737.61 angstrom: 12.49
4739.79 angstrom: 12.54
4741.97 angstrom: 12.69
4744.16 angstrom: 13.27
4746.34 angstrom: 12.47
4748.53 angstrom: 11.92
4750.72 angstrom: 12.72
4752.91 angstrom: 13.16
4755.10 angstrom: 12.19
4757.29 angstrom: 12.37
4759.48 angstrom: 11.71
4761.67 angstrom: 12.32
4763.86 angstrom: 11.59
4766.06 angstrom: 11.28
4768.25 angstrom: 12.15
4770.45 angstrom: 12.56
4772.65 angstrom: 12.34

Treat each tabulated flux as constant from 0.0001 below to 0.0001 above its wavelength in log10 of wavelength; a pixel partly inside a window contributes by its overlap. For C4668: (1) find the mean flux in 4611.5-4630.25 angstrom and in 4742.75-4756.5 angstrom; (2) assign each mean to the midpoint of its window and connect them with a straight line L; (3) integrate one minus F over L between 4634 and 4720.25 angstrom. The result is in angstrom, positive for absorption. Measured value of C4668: 6.5 angstrom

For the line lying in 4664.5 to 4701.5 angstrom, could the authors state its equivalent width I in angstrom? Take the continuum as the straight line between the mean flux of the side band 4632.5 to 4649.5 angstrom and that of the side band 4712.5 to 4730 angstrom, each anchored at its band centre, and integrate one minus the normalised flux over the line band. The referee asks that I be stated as 1.9 angstrom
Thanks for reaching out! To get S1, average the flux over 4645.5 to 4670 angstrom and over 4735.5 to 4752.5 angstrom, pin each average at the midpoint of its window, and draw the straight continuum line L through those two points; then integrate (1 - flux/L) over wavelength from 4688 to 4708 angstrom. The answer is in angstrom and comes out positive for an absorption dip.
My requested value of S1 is 1.5 angstrom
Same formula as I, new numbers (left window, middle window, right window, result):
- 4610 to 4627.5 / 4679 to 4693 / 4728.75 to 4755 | 1.3 angstrom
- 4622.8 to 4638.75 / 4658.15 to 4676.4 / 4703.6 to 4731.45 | 0.9 angstrom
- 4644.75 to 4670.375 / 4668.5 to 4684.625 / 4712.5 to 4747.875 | 0.8 angstrom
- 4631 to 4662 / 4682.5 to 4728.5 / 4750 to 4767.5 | 1.1 angstrom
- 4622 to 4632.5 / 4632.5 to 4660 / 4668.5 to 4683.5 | 0.7 angstrom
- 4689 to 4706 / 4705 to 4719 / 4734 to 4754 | -0.3 angstrom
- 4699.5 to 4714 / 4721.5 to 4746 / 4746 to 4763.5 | -1.1 angstrom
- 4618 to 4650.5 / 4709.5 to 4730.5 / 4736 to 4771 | -0.1 angstrom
